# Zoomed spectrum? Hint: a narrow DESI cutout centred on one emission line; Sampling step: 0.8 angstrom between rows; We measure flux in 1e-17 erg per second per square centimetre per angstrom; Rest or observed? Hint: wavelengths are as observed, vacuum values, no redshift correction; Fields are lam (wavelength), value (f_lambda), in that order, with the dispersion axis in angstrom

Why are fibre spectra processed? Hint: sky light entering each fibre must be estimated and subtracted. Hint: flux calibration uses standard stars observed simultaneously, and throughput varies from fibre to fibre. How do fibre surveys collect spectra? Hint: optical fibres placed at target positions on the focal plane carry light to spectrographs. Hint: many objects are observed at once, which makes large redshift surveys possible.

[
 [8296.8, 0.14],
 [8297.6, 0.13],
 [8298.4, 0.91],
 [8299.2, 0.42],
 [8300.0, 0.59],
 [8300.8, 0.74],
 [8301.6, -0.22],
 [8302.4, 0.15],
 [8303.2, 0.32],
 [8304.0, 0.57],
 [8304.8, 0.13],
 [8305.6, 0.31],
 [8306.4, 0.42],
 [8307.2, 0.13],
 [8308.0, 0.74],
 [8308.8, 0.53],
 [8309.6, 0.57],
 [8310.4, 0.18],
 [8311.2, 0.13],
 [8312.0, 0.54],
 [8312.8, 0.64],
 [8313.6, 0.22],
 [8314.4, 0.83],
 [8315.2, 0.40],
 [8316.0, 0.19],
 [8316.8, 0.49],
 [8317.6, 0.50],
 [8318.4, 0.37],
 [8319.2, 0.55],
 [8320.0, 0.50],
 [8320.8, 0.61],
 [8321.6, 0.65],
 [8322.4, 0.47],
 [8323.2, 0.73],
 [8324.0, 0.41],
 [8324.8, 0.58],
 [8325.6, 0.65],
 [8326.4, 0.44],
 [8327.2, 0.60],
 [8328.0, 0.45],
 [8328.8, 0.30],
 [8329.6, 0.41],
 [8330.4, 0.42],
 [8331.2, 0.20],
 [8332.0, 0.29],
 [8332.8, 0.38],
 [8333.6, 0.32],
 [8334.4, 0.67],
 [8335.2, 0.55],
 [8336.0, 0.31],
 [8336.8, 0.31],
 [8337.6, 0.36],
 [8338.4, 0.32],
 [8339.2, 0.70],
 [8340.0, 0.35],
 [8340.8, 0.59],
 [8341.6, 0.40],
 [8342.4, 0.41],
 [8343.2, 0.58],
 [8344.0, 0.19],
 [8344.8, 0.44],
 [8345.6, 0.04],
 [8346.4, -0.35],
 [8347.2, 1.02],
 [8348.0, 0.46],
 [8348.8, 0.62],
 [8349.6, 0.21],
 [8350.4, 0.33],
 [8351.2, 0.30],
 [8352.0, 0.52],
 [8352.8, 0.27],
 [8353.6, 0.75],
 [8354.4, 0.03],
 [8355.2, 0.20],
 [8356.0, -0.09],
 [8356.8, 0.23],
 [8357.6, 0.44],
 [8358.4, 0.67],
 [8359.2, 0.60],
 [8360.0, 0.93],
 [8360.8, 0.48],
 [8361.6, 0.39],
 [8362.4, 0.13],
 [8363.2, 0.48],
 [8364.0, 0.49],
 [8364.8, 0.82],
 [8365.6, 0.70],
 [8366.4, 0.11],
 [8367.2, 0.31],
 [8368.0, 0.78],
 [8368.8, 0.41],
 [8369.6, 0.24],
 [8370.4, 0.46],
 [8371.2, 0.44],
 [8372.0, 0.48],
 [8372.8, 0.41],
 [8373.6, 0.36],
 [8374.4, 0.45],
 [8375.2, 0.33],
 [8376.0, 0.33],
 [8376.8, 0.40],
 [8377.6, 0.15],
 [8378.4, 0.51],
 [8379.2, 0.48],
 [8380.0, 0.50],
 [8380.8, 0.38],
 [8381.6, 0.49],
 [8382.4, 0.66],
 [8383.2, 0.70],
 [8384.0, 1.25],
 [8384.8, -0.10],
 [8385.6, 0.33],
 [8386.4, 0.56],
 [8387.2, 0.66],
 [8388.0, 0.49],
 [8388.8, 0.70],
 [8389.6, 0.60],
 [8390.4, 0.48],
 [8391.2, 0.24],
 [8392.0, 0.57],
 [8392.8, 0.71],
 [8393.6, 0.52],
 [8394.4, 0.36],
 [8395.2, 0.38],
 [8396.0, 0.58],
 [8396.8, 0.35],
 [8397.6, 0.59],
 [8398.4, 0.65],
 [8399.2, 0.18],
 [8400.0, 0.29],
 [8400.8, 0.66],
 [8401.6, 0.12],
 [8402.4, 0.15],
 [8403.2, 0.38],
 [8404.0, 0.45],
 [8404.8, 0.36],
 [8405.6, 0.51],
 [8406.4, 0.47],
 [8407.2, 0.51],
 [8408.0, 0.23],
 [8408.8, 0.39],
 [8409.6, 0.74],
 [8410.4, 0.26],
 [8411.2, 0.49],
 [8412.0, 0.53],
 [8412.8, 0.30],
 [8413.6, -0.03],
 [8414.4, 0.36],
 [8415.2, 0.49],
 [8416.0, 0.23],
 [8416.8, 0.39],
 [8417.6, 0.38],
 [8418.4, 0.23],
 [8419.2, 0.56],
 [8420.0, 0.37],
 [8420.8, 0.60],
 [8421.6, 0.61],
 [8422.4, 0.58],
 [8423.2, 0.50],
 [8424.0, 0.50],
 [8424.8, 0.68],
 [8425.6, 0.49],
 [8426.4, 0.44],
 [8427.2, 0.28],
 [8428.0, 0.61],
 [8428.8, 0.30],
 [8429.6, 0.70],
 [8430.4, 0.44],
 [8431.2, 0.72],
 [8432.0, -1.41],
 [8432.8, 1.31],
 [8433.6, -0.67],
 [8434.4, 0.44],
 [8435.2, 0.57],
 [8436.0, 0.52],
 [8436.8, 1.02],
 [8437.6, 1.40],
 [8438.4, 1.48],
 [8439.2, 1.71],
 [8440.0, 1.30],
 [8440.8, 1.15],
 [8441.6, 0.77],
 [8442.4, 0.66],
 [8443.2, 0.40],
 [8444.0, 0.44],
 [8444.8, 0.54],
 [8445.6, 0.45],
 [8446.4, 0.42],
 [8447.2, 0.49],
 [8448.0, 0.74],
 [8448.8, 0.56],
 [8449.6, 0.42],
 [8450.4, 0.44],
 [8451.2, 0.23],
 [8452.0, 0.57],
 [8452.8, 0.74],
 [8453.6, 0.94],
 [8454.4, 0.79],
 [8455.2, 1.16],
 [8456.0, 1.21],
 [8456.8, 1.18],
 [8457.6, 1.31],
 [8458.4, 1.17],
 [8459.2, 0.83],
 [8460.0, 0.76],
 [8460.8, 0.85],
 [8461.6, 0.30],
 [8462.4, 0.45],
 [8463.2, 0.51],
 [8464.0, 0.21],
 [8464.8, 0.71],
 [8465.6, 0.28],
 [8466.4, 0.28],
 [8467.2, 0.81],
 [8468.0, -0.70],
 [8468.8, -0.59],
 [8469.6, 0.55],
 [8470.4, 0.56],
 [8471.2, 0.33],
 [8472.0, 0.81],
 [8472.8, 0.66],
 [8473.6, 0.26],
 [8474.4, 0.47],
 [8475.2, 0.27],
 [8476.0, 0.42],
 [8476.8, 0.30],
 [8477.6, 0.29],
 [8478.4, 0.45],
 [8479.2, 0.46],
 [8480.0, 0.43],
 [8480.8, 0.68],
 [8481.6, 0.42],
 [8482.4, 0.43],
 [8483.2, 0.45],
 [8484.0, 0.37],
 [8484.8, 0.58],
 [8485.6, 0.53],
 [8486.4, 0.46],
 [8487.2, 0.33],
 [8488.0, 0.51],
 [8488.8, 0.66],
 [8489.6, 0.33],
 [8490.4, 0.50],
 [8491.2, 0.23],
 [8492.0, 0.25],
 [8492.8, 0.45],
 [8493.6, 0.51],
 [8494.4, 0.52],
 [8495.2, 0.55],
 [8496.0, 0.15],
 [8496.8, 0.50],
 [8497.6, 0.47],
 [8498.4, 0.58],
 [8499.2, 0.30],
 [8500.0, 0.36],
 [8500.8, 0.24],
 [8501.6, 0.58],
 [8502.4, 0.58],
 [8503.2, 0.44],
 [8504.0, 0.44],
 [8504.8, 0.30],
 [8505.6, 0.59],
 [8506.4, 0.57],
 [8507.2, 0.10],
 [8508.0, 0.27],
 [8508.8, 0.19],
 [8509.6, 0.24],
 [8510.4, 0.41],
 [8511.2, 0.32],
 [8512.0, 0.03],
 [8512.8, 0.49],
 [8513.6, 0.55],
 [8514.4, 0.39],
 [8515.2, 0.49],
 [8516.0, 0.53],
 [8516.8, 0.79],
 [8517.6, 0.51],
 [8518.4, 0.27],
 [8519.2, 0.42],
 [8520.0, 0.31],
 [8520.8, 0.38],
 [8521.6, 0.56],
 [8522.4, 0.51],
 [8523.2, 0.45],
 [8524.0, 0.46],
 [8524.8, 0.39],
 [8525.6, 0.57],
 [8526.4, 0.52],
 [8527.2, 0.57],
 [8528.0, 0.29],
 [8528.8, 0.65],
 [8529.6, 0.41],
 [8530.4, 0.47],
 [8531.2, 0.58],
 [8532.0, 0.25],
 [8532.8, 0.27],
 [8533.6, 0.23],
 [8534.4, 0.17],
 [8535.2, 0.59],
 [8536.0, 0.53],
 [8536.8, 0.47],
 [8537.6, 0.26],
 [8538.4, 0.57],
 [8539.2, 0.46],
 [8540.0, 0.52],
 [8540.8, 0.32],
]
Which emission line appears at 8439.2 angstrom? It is [S II]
